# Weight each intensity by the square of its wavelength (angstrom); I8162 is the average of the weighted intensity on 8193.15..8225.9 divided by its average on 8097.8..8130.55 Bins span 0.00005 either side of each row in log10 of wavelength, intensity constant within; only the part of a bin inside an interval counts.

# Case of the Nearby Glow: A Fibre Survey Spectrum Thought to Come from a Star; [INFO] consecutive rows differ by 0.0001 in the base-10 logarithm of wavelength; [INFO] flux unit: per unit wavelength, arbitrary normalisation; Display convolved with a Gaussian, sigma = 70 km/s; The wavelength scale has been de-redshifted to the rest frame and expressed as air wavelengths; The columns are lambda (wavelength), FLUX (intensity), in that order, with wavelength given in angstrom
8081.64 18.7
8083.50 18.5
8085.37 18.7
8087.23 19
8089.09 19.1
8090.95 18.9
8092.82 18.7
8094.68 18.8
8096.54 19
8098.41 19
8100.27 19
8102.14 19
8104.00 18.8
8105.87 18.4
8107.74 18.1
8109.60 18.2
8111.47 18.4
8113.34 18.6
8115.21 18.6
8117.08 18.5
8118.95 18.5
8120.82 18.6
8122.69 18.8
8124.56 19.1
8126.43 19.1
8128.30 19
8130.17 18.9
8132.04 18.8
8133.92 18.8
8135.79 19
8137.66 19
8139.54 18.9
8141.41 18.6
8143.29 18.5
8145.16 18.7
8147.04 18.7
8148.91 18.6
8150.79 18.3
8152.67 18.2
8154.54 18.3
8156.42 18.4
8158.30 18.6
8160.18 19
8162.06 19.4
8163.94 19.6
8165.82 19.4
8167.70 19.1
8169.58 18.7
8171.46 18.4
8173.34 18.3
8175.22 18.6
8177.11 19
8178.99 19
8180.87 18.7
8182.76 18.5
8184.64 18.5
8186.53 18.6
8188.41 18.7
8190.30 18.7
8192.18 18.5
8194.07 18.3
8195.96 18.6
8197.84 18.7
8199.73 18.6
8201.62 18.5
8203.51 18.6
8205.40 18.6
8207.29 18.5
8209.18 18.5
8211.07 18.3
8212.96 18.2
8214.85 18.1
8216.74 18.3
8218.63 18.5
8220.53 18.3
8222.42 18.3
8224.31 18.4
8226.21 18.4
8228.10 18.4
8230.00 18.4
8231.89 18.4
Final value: 1.0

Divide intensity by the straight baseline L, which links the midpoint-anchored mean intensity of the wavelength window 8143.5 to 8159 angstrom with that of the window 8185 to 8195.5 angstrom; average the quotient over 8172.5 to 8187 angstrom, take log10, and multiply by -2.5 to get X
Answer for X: -0.01 mag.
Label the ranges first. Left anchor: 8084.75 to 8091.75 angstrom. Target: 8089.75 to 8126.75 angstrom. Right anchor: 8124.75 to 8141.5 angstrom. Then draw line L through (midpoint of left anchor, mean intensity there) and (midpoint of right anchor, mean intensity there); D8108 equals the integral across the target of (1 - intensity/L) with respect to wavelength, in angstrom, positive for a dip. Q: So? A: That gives 0.5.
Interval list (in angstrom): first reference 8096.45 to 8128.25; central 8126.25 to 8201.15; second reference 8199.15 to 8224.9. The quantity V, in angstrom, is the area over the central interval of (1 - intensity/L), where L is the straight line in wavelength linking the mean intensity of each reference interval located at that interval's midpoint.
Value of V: -0.8 angstrom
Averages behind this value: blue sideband 18.7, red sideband 18.4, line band 18.7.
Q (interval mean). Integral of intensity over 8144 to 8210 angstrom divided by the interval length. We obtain 18.7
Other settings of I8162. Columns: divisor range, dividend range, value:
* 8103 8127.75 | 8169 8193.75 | 1.02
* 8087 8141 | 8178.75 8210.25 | 1.01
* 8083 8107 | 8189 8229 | 1.01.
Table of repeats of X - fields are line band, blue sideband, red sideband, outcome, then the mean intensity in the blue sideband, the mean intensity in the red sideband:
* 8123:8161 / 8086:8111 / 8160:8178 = 0.01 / 18.8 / 18.9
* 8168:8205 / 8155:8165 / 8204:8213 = 0.00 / 19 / 18.5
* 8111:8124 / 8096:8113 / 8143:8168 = 0.01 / 18.6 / 18.8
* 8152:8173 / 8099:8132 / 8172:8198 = -0.01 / 18.7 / 18.6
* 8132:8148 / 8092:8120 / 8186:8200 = -0.01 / 18.6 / 18.6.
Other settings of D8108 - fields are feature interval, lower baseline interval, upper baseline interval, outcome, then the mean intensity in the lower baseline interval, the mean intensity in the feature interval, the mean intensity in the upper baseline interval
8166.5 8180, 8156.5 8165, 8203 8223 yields 0.1 angstrom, 19.1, 18.7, 18.4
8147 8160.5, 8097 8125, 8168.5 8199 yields 0.1 angstrom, 18.6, 18.5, 18.6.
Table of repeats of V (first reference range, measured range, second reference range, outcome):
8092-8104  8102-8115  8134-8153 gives 0.3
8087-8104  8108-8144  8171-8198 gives 0.2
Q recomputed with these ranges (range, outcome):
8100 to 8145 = 18.7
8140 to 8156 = 18.5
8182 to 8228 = 18.5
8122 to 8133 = 19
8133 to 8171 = 18.8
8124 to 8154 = 18.8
